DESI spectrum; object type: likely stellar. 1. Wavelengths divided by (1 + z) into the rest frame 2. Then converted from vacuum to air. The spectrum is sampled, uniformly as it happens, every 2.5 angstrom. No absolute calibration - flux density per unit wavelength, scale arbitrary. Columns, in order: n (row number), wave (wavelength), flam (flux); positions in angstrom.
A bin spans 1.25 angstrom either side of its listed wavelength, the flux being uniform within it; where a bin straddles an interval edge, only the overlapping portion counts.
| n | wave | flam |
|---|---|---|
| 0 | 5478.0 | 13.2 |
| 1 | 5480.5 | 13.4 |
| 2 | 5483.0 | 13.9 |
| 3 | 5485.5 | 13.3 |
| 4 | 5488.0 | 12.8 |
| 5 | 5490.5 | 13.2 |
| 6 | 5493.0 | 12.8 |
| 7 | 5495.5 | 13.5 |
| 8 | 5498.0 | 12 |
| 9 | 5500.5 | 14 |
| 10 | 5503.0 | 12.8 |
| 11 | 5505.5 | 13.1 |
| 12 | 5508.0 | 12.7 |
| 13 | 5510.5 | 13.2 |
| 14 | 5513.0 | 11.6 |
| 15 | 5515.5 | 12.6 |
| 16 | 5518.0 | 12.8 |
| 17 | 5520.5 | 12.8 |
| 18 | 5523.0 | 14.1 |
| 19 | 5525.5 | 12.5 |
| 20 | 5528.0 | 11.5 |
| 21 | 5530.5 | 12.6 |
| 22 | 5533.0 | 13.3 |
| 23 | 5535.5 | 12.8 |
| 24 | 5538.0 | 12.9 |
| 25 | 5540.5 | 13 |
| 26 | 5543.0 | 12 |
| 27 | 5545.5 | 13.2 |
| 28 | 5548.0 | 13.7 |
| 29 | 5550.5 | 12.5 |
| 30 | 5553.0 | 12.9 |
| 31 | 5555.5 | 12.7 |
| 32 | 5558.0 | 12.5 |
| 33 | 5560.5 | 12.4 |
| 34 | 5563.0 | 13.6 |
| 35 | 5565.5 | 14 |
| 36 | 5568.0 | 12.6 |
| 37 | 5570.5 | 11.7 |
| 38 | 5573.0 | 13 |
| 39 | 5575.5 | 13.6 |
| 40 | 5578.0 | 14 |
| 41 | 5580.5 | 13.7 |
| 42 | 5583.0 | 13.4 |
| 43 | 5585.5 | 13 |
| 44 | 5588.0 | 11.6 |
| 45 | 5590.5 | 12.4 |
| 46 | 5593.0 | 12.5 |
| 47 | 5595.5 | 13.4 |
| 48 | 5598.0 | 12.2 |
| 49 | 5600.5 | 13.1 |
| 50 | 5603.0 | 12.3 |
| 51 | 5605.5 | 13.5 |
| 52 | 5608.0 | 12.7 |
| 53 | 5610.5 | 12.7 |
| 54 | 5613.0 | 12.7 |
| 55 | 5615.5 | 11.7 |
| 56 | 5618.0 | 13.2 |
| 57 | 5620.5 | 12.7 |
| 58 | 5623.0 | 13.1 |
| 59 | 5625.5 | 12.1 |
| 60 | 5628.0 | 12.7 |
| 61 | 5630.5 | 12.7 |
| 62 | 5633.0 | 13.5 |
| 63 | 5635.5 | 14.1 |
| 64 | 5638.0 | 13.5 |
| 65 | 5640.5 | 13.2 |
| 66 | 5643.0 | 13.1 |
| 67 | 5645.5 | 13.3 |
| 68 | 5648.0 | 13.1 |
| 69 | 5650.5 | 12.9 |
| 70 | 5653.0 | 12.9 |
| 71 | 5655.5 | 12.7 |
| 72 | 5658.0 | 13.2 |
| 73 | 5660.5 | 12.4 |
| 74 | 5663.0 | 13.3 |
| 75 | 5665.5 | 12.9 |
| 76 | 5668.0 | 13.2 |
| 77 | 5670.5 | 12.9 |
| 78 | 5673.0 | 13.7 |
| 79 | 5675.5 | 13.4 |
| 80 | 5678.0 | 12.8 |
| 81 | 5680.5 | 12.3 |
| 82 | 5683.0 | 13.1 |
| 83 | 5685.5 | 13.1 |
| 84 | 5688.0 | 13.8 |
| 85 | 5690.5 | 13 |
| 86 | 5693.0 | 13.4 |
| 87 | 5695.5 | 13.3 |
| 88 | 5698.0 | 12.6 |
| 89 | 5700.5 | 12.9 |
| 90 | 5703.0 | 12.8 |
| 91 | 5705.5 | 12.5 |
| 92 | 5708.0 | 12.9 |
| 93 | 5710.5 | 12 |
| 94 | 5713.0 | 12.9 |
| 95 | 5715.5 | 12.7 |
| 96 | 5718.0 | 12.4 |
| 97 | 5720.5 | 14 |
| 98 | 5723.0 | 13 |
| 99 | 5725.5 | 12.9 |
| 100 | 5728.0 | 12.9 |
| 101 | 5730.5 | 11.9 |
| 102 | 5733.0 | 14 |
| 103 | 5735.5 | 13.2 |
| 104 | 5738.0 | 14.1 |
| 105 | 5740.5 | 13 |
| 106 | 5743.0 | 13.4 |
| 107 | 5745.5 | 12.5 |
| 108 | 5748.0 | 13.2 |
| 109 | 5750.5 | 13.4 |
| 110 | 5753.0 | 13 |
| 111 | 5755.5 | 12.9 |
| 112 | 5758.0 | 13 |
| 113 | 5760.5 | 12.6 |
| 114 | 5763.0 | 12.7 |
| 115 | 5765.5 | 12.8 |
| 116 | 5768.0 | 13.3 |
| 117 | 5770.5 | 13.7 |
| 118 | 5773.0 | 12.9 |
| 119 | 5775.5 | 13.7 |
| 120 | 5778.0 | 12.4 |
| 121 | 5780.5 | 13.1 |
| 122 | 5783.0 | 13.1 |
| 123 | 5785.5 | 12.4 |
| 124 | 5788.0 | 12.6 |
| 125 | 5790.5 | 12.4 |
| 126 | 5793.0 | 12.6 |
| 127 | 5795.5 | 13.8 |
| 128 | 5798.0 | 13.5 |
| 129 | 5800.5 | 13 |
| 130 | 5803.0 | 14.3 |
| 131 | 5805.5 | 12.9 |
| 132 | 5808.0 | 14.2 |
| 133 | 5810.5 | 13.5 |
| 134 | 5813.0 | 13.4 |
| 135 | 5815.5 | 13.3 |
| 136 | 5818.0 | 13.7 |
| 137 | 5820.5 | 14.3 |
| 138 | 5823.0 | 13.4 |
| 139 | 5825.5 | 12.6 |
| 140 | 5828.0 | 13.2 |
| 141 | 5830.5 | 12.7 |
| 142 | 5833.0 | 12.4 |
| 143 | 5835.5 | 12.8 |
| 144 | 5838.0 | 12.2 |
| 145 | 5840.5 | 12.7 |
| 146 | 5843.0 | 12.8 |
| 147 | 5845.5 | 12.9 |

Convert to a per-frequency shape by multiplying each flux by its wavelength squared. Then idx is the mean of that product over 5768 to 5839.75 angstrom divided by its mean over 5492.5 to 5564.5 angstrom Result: 1.13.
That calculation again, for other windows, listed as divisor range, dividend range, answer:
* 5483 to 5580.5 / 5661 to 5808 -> 1.08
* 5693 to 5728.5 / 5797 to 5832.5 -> 1.08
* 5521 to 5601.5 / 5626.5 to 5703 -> 1.05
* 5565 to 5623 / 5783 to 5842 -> 1.10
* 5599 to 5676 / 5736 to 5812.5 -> 1.06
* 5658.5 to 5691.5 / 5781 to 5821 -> 1.06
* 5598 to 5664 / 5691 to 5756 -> 1.04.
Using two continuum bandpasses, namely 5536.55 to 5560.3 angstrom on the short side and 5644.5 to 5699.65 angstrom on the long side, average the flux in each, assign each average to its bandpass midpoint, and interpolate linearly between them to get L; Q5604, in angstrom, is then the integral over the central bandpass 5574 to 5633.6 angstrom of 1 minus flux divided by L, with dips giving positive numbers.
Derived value 0.32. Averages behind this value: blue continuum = 12.8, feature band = 12.8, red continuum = 13.1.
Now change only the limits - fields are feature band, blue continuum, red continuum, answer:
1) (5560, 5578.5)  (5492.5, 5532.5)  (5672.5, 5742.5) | -0.4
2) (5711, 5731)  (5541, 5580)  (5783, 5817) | 0.5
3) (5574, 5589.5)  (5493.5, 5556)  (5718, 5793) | -0.4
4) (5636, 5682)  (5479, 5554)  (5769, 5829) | 0.1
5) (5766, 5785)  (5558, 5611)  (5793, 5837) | 0.2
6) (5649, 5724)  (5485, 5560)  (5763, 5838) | 0.3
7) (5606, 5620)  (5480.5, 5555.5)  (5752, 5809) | 0.3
